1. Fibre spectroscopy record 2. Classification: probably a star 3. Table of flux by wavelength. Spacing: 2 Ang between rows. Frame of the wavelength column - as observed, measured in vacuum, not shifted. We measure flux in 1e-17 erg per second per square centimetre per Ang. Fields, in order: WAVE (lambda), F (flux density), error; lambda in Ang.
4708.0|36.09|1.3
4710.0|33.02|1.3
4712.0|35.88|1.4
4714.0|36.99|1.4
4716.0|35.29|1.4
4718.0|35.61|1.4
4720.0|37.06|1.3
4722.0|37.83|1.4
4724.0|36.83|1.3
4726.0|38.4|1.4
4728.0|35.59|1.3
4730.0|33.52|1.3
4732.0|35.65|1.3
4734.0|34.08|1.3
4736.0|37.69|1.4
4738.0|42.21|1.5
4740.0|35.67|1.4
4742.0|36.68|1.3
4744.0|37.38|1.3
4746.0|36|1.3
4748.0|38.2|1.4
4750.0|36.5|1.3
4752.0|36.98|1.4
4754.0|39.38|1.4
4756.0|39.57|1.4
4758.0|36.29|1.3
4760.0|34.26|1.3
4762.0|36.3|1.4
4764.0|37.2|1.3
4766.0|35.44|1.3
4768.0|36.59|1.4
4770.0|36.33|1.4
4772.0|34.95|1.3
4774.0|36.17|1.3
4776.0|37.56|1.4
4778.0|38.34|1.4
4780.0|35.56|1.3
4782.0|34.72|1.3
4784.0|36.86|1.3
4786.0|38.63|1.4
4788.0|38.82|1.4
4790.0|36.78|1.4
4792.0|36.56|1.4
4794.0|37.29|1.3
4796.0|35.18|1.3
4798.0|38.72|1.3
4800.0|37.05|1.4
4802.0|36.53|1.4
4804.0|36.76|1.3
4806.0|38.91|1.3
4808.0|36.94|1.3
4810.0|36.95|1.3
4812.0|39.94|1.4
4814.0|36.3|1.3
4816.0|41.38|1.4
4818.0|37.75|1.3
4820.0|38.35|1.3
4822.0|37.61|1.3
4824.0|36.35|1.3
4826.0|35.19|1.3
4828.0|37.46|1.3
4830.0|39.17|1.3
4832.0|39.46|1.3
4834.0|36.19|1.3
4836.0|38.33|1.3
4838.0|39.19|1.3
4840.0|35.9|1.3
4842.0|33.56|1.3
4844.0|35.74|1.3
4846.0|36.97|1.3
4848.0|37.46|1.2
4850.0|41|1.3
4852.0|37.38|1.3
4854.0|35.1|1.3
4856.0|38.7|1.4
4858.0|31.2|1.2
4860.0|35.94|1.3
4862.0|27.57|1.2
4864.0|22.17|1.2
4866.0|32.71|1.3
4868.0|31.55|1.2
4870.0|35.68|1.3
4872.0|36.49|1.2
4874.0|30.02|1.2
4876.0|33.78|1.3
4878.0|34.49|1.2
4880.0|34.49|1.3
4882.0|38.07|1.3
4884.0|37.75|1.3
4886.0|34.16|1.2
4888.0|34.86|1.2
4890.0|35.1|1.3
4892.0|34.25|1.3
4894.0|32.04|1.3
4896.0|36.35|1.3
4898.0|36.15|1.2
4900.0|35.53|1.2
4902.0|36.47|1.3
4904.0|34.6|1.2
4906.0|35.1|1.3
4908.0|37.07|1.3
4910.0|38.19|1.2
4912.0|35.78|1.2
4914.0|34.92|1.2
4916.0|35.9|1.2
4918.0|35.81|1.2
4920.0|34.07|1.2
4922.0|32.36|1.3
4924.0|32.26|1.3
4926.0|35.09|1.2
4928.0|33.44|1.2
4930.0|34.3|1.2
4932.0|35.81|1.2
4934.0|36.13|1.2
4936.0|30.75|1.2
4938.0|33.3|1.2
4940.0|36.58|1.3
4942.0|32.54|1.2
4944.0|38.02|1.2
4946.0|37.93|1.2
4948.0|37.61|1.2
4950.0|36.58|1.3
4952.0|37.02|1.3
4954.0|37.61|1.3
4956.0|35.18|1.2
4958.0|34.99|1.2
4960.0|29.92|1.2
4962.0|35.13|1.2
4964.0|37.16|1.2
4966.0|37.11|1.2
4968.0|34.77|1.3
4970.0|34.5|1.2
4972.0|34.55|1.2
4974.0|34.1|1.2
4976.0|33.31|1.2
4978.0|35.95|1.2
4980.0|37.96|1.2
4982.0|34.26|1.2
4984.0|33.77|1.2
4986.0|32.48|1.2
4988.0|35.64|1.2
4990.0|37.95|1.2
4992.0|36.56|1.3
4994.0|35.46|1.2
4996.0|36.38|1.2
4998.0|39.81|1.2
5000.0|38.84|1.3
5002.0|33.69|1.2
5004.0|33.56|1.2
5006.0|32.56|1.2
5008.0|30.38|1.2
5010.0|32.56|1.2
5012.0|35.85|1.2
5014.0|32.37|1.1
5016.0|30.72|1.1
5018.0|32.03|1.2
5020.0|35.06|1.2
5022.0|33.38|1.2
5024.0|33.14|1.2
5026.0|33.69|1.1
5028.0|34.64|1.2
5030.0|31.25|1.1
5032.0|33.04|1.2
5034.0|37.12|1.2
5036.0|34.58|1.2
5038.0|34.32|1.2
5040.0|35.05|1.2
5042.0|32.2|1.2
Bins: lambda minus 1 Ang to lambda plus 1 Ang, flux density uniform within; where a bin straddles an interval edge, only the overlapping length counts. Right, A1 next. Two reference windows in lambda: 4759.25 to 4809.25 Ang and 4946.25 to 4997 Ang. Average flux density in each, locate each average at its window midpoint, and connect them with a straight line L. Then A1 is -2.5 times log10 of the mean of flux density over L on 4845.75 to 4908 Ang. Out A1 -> 0.05 mag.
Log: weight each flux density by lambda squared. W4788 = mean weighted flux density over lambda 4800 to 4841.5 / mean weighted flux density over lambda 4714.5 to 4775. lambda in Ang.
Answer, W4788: 1.06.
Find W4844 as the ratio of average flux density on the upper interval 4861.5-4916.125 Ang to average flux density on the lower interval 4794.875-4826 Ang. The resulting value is 0.91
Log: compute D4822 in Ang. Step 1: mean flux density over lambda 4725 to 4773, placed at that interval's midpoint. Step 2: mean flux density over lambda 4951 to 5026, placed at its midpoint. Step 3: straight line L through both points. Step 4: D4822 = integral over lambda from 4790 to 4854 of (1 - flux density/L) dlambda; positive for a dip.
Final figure -2.34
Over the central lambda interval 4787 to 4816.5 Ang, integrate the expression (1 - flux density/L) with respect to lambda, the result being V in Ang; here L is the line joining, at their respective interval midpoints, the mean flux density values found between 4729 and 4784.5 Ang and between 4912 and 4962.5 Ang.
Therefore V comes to -1.1 Ang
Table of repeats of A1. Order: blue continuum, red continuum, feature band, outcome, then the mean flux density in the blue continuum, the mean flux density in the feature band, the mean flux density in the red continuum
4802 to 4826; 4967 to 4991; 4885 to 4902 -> 0.05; 37.8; 34.9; 34.9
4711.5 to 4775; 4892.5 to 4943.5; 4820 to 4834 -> -0.05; 36.6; 37.5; 34.8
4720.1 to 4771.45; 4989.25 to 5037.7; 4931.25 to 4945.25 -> 0.01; 36.8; 34.8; 34.3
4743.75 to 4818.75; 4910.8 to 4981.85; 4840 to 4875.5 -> 0.06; 37.1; 34.1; 35.1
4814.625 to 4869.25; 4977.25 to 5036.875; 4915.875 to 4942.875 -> 0.03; 35.9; 34.1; 34.5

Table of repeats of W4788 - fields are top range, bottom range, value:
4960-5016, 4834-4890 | 1.05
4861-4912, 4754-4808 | 0.97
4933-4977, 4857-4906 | 1.07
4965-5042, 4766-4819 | 1.01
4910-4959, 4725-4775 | 1.04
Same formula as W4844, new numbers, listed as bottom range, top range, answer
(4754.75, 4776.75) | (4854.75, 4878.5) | 0.89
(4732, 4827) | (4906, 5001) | 0.95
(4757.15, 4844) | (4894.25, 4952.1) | 0.95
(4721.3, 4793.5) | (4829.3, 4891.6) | 0.95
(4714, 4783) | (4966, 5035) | 0.94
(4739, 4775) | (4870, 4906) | 0.95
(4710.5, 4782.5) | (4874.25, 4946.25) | 0.96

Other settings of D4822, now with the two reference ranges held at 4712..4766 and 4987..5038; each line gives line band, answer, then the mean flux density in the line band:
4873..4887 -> 0.3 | 34.7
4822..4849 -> -0.8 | 37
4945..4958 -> -0.7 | 36.8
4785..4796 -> -0.3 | 37.4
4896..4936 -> 0.1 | 35.1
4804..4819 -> -0.9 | 38.2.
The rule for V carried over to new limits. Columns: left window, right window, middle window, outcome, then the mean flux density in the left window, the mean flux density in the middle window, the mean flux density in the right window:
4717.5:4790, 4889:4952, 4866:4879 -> 0.8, 36.8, 33.6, 35.2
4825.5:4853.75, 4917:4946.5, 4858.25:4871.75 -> 2.0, 37.3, 31.3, 34.5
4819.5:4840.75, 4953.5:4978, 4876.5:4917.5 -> 0.8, 37.6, 35.5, 34.8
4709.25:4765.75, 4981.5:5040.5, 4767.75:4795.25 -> -0.4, 36.6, 36.8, 34.3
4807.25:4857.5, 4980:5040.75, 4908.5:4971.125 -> 0.7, 37.5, 35.2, 34.4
